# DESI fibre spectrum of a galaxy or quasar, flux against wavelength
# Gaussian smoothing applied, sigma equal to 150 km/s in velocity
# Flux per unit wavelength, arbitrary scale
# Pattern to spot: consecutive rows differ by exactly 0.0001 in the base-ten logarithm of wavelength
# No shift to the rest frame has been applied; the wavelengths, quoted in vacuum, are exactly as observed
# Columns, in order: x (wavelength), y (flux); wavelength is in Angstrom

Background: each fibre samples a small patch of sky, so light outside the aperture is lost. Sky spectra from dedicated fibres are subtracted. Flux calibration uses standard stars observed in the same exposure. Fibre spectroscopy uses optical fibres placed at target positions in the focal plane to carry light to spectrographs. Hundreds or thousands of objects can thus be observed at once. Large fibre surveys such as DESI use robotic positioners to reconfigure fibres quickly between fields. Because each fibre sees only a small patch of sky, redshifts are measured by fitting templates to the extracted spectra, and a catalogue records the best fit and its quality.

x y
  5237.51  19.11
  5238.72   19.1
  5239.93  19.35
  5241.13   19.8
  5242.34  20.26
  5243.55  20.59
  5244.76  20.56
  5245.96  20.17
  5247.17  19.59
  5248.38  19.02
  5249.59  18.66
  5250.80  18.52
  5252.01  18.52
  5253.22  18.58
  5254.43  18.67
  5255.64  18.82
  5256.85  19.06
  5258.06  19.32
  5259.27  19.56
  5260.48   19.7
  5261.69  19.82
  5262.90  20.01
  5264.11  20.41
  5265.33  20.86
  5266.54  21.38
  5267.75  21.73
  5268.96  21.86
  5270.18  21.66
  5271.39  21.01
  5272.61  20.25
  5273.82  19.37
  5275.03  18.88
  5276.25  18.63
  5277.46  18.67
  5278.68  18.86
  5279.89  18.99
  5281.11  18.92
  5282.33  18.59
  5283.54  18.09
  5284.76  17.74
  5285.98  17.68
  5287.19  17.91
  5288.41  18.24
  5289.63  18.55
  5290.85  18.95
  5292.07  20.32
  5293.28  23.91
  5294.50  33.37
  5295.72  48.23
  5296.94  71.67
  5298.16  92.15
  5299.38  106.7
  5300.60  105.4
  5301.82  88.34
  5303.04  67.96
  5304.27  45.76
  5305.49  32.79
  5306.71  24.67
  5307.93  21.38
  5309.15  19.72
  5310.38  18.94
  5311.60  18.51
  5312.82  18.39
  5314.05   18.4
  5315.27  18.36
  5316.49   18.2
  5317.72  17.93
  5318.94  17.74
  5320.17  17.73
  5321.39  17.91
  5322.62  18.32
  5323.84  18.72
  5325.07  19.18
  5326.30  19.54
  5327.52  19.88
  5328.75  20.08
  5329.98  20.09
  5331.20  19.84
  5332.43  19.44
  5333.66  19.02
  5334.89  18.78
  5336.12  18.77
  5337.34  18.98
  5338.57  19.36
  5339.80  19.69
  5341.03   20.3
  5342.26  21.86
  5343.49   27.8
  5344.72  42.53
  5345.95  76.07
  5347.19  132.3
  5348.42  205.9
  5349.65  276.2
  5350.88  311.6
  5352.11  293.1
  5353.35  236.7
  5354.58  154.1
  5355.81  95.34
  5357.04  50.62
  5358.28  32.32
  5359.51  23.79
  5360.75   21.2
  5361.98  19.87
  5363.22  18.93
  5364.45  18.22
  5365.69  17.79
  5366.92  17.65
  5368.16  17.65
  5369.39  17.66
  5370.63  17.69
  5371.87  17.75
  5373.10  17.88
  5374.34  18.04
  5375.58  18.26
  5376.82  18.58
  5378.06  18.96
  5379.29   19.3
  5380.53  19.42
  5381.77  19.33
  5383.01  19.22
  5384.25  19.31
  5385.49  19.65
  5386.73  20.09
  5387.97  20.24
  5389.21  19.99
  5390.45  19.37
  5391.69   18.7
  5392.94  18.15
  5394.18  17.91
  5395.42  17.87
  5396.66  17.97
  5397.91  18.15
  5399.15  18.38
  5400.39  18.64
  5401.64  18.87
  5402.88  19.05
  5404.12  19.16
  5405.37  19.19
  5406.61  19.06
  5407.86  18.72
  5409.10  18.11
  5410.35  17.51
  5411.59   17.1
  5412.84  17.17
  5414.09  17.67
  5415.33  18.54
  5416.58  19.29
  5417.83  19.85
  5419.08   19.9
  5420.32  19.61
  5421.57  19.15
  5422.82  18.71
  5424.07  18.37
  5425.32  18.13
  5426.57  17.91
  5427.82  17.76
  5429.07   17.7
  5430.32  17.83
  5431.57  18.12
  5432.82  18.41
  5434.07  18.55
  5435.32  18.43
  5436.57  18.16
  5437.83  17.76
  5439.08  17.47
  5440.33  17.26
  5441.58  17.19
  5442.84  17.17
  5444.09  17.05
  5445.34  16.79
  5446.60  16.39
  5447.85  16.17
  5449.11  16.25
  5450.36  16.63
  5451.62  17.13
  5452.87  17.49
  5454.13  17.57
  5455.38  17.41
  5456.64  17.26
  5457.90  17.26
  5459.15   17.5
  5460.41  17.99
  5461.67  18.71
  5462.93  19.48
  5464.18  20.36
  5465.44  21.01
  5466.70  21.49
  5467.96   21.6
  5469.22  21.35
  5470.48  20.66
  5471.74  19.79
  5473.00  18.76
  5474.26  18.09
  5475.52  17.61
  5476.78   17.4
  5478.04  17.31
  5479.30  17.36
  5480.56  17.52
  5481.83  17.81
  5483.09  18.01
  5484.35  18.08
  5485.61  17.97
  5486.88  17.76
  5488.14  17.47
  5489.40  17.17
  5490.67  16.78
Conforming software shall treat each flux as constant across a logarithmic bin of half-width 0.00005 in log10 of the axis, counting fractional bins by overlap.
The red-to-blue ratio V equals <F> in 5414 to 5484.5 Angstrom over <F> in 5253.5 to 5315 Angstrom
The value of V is 0.62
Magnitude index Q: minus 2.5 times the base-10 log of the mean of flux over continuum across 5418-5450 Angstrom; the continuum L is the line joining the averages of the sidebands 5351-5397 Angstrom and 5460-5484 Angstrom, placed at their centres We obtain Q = 0.486 mag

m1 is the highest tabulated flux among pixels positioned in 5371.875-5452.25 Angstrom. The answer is 20.24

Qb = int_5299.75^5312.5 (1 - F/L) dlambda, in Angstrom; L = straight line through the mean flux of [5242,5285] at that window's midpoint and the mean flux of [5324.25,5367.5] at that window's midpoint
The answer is -0.59 Angstrom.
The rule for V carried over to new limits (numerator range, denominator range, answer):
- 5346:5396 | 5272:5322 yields 1.88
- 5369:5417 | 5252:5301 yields 0.67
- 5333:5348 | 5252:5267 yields 1.96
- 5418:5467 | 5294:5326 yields 0.47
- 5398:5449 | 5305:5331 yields 0.92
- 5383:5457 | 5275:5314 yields 0.52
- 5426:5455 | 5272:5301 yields 0.53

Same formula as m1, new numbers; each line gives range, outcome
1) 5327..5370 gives 311.6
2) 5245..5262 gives 20.17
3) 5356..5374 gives 50.62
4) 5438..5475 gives 21.6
